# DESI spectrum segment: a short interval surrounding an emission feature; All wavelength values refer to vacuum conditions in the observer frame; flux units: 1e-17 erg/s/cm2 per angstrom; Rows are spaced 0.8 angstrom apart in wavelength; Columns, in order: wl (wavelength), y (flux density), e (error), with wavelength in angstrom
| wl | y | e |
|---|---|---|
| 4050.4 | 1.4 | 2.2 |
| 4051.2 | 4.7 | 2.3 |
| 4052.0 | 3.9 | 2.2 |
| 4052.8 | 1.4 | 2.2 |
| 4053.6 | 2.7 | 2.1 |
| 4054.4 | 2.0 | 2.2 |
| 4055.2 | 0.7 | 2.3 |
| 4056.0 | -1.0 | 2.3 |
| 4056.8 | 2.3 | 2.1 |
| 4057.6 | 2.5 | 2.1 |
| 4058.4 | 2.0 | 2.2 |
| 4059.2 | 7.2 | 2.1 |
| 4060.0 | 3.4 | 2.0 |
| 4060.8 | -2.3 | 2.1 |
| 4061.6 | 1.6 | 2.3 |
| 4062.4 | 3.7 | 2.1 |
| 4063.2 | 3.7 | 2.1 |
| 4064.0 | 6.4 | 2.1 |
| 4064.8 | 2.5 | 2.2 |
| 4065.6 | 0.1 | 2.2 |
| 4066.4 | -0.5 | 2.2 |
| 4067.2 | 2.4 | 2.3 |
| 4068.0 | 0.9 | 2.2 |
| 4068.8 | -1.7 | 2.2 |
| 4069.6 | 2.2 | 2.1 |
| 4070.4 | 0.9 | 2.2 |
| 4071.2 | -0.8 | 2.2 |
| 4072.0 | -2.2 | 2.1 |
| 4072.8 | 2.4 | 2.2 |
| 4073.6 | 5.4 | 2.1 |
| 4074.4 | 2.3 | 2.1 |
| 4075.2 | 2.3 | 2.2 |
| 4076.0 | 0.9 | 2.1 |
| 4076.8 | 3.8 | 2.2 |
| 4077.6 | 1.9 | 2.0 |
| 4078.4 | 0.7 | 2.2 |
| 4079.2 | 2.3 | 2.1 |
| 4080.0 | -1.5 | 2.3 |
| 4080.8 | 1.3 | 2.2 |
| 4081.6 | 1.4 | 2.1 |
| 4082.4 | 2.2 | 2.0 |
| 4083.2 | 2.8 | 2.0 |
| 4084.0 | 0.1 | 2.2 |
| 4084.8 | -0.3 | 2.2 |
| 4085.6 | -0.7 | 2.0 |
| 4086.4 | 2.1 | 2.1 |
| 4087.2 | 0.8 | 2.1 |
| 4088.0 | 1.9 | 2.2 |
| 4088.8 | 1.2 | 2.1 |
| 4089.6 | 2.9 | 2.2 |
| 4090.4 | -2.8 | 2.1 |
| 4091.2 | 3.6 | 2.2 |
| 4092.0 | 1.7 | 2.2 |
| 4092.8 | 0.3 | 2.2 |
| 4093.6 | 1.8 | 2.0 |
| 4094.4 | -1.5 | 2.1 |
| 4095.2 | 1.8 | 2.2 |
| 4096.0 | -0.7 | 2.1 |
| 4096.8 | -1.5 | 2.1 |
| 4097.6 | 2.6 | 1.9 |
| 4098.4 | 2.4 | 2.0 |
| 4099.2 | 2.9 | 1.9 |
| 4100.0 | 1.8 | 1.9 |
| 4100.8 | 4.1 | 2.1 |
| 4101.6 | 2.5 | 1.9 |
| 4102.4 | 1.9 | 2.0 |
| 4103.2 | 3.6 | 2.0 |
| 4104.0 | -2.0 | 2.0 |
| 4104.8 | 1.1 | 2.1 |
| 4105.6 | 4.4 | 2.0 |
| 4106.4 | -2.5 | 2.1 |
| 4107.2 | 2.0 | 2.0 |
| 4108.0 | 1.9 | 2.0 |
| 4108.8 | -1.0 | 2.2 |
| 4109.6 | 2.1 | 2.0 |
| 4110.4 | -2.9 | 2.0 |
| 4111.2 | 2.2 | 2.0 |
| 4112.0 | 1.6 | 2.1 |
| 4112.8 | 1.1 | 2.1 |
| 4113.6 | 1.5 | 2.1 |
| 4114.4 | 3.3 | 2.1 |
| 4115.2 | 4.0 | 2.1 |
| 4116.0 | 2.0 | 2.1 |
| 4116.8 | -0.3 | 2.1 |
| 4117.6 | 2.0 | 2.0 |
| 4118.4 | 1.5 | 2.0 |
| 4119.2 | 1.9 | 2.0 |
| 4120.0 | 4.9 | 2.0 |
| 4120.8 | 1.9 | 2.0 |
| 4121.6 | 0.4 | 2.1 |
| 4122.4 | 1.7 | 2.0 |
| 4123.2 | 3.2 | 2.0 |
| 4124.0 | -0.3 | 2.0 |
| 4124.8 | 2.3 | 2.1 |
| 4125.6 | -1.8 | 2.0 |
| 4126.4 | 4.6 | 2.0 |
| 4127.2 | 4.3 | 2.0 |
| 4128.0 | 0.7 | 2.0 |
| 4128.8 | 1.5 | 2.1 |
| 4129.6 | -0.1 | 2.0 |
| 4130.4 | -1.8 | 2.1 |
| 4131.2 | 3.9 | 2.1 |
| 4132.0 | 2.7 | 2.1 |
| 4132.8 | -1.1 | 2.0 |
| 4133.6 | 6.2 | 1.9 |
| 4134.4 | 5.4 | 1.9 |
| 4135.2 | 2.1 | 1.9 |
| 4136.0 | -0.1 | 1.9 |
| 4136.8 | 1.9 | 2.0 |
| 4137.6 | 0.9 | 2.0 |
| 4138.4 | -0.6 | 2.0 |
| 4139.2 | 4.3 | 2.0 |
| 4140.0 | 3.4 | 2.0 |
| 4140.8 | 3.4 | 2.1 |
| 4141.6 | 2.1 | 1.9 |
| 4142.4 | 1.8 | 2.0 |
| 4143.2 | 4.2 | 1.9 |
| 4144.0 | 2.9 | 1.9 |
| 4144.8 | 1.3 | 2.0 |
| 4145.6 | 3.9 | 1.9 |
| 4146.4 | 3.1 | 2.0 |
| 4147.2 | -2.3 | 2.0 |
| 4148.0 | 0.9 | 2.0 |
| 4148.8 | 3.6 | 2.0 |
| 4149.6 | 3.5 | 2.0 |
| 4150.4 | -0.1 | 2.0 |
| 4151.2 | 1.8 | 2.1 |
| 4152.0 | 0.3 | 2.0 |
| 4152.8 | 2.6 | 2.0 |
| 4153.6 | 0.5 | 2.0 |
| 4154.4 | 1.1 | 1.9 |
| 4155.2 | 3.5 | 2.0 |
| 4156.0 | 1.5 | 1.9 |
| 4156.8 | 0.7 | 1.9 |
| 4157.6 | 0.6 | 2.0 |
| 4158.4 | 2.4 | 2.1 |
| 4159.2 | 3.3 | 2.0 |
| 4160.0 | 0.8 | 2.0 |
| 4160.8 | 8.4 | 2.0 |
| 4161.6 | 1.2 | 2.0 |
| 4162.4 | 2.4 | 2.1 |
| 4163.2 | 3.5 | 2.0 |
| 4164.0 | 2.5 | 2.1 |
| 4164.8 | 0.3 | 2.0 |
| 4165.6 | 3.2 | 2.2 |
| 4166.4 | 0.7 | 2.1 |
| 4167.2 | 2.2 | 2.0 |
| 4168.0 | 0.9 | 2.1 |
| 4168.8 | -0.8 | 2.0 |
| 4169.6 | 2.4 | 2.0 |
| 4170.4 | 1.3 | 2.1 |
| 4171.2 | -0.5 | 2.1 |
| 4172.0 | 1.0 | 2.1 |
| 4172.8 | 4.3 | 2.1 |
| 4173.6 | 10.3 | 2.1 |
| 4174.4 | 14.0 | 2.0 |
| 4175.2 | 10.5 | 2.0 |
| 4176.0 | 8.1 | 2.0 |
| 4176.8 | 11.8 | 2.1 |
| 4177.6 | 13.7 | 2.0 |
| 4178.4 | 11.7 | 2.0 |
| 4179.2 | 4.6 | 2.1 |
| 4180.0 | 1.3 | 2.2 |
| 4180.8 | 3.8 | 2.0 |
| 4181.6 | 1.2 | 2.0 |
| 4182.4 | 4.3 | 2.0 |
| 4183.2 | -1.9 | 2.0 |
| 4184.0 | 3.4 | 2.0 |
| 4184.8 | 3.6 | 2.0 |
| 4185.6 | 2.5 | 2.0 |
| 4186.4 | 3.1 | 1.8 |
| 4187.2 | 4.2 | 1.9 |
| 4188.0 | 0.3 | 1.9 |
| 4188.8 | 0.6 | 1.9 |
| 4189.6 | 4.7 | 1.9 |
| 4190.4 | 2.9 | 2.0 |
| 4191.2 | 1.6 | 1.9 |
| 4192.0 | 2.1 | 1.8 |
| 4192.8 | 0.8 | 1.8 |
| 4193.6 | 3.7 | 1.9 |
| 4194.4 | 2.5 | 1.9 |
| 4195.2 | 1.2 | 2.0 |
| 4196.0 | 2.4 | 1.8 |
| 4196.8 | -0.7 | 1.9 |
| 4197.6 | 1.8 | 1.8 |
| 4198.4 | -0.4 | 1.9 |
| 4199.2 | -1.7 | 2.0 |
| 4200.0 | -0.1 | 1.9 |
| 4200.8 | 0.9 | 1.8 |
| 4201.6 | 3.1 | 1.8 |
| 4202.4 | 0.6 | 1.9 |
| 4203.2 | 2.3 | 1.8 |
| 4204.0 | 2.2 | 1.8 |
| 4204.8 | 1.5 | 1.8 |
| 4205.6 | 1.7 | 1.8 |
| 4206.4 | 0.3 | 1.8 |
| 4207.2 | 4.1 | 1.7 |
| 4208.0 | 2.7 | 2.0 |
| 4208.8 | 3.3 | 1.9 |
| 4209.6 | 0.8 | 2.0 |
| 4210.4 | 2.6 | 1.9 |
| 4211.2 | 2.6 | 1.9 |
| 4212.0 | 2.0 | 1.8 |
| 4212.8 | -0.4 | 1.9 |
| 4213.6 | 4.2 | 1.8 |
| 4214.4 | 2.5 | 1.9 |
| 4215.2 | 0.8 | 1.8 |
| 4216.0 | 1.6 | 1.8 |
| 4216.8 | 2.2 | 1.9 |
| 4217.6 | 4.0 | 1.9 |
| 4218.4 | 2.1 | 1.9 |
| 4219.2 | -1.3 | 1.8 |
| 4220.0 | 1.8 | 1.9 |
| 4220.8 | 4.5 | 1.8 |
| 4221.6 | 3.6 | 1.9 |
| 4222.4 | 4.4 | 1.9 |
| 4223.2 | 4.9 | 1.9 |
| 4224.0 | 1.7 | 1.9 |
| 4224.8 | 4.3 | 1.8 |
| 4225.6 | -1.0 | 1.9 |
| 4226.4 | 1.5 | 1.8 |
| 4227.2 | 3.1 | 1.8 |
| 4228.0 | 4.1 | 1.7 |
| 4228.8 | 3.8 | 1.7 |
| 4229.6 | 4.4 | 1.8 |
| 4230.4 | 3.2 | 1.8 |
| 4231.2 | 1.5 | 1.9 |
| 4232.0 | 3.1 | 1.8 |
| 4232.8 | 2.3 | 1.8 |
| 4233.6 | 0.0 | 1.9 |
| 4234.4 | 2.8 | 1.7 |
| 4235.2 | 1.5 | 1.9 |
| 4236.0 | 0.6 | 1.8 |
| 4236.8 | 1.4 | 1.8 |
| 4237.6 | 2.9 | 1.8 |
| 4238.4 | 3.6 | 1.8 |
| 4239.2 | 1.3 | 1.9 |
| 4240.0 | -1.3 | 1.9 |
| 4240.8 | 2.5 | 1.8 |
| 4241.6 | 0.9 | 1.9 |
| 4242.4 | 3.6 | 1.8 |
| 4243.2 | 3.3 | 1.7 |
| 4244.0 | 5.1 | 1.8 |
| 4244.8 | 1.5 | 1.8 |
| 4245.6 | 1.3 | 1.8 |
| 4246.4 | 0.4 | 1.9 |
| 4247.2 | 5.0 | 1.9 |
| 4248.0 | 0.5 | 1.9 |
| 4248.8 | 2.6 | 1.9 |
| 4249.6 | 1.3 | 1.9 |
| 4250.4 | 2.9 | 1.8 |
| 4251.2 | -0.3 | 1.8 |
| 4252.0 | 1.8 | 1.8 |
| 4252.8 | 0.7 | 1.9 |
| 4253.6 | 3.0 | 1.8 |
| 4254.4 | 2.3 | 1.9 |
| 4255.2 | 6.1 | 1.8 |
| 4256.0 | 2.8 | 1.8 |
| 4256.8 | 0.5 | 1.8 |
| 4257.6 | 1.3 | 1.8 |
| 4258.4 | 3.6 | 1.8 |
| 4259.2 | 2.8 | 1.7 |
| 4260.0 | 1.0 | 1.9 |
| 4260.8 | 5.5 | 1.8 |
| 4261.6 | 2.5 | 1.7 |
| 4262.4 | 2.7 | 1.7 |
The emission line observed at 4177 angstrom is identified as [O II] 3727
